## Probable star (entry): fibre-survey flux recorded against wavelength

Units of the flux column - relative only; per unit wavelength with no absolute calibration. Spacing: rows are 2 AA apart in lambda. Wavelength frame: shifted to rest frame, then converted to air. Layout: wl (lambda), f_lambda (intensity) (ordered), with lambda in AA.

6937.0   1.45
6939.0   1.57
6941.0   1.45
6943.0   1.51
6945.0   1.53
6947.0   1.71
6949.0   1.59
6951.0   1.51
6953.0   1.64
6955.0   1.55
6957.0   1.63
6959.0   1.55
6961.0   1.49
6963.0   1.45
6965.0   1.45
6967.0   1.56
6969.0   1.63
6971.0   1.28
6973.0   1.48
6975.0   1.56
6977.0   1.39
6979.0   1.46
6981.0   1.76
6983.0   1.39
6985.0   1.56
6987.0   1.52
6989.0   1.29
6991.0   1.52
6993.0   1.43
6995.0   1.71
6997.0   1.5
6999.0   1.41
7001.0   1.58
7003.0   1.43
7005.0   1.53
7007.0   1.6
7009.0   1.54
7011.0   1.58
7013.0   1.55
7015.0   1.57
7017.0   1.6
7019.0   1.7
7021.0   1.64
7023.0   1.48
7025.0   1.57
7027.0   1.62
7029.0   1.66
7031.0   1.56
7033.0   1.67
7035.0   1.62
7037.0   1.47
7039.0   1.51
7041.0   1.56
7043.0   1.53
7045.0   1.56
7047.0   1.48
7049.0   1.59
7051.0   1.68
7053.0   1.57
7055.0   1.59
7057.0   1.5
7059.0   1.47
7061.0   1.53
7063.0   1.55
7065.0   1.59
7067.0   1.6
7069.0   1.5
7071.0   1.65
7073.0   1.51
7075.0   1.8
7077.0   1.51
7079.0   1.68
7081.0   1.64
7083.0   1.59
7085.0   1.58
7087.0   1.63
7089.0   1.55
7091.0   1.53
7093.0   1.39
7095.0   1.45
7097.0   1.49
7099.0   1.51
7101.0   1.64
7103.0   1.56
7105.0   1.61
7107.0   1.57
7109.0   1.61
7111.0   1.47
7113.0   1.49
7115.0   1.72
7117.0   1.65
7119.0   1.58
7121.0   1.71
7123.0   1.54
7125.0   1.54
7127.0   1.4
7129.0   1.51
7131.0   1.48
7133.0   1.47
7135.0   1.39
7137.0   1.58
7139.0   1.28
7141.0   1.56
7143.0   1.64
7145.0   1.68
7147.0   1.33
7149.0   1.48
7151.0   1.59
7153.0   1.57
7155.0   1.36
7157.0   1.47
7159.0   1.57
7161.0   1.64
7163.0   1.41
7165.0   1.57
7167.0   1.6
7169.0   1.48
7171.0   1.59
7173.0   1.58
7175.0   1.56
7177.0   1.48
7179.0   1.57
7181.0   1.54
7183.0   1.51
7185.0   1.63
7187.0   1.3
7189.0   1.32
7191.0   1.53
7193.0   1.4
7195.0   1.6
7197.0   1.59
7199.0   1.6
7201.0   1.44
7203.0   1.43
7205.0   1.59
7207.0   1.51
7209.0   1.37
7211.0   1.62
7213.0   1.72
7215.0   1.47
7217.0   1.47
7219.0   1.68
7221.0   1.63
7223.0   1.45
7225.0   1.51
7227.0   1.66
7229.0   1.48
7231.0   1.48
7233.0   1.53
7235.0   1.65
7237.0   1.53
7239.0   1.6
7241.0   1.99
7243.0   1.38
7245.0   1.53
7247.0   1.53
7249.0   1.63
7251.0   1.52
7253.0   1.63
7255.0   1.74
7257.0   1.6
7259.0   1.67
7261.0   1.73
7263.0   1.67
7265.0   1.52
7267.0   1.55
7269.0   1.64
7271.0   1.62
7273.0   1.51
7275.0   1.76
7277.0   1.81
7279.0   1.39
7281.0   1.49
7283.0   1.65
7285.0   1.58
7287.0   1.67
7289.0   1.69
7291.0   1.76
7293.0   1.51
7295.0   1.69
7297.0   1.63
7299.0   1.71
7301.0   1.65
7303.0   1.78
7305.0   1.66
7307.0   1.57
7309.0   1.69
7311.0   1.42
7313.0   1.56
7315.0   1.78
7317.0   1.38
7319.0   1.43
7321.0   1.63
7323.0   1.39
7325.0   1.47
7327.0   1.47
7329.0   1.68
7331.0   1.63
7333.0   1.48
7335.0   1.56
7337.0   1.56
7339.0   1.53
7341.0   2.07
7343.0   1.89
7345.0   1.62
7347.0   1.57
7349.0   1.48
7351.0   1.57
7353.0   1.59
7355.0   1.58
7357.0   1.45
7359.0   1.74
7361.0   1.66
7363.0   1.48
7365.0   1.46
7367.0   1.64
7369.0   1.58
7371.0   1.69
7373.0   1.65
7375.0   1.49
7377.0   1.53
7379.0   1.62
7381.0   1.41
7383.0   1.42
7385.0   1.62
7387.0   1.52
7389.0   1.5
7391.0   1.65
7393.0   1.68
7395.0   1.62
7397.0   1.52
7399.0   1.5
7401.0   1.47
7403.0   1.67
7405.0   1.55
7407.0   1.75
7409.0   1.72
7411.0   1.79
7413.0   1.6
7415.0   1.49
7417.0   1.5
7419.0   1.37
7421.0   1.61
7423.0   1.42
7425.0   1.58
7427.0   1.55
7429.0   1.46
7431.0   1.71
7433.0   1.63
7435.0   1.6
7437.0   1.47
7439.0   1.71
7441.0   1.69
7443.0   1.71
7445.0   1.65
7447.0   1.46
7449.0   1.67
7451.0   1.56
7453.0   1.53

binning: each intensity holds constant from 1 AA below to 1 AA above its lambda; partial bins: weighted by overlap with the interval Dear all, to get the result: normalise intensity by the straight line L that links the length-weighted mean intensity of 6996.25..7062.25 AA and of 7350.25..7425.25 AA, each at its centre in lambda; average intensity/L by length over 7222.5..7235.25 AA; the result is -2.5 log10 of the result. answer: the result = 0.02 mag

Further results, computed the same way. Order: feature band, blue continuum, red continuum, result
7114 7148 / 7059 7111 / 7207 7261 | 0.03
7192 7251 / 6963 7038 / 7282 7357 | 0.02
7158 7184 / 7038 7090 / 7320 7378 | 0.02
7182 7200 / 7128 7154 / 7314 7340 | 0.01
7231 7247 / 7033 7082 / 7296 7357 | 0.00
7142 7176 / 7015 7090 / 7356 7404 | 0.03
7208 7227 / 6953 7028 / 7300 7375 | 0.01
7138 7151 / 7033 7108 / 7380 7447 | 0.05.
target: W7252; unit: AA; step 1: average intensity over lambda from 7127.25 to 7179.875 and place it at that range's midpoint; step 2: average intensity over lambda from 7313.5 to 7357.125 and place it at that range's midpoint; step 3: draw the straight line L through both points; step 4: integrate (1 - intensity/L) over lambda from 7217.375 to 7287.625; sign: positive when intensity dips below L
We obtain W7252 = -2.1 AA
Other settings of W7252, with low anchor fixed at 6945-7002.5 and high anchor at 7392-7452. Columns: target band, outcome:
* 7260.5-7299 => -1.4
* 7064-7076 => -0.6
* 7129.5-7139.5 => 0.6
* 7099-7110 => -0.3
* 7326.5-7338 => 0.1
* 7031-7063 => -0.5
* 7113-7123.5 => -0.6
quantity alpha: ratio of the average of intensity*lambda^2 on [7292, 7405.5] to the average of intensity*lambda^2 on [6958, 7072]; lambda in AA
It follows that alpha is 1.13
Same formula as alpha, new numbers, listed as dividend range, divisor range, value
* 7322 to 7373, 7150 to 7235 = 1.09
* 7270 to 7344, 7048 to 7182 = 1.10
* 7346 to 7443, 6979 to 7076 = 1.12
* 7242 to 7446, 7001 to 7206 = 1.10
